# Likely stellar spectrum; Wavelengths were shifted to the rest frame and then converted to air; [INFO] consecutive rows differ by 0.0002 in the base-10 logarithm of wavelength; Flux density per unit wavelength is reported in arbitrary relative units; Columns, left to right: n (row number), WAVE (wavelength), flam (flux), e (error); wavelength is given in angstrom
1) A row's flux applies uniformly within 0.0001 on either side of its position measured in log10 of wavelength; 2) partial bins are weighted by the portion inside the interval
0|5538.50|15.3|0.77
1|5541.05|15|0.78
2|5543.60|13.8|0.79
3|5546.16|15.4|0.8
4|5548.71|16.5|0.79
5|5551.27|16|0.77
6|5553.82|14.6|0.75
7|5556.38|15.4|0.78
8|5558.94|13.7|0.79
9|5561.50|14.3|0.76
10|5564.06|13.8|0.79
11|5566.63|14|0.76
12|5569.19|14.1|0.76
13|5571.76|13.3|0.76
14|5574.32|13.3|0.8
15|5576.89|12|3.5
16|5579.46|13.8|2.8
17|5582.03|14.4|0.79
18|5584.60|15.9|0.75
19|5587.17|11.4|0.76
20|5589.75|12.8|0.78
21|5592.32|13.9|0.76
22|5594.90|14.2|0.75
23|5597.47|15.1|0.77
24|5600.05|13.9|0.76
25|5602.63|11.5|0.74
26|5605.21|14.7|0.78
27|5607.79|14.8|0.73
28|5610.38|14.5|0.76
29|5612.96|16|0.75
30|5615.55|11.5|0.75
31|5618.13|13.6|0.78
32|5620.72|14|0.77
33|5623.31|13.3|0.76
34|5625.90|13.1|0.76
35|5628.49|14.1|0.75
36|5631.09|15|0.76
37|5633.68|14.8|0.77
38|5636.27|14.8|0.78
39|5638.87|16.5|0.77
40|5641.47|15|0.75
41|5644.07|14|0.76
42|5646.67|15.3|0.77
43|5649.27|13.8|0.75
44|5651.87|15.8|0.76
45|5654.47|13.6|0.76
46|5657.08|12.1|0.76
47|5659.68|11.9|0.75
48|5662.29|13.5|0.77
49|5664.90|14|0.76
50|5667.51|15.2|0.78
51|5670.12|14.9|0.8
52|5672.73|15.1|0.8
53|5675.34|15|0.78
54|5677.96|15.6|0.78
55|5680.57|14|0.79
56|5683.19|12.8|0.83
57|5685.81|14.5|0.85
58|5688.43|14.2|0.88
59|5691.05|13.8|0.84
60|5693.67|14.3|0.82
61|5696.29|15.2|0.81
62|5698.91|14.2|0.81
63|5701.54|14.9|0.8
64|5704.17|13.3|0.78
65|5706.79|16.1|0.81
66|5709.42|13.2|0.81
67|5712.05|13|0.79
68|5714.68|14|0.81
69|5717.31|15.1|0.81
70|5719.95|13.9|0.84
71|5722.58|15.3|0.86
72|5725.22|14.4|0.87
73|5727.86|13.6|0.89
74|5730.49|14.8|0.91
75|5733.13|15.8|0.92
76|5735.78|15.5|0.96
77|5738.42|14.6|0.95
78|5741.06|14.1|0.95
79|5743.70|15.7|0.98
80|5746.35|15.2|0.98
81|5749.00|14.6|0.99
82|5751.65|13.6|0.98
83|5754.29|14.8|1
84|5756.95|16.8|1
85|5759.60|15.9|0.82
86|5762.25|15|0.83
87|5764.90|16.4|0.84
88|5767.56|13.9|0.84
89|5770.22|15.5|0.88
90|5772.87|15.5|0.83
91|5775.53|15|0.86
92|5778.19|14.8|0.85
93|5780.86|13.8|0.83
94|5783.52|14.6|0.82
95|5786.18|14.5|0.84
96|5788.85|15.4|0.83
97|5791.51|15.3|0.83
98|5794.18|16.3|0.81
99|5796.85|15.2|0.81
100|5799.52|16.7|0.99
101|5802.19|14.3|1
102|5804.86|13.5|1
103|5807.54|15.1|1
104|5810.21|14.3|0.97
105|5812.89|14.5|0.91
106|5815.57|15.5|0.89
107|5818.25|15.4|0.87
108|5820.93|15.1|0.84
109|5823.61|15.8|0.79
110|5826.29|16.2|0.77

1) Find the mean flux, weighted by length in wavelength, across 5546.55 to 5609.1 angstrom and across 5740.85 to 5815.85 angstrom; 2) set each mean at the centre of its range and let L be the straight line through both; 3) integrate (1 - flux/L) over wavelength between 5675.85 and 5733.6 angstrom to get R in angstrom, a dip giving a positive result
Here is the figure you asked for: 1.30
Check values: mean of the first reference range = 14.1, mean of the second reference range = 15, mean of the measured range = 14.4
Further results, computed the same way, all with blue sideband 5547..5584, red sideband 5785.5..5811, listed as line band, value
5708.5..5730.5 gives 1.03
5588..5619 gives 1.22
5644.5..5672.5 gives 1.05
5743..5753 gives 0.13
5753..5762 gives -0.48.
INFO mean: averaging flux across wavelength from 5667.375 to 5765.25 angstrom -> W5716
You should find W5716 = 14.7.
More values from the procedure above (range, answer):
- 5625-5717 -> 14.3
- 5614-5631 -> 13.4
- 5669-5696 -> 14.4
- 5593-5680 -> 14.2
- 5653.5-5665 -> 12.9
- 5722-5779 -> 15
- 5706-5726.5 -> 14.3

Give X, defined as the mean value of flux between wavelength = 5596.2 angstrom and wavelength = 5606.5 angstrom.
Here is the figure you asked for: 13.8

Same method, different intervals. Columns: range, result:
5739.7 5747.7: 15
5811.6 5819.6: 15.1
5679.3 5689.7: 13.9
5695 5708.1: 14.7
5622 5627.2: 13.2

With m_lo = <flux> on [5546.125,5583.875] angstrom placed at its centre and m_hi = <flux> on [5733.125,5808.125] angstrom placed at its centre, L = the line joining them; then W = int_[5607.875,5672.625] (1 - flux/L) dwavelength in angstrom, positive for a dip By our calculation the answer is 1.6 angstrom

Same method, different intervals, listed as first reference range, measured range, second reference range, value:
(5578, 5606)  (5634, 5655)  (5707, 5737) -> -1.3 angstrom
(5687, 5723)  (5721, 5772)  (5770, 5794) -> -1.3 angstrom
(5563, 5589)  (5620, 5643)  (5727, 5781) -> -0.8 angstrom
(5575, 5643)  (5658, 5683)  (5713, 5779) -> 0.3 angstrom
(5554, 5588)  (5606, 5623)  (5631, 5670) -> 0.1 angstrom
